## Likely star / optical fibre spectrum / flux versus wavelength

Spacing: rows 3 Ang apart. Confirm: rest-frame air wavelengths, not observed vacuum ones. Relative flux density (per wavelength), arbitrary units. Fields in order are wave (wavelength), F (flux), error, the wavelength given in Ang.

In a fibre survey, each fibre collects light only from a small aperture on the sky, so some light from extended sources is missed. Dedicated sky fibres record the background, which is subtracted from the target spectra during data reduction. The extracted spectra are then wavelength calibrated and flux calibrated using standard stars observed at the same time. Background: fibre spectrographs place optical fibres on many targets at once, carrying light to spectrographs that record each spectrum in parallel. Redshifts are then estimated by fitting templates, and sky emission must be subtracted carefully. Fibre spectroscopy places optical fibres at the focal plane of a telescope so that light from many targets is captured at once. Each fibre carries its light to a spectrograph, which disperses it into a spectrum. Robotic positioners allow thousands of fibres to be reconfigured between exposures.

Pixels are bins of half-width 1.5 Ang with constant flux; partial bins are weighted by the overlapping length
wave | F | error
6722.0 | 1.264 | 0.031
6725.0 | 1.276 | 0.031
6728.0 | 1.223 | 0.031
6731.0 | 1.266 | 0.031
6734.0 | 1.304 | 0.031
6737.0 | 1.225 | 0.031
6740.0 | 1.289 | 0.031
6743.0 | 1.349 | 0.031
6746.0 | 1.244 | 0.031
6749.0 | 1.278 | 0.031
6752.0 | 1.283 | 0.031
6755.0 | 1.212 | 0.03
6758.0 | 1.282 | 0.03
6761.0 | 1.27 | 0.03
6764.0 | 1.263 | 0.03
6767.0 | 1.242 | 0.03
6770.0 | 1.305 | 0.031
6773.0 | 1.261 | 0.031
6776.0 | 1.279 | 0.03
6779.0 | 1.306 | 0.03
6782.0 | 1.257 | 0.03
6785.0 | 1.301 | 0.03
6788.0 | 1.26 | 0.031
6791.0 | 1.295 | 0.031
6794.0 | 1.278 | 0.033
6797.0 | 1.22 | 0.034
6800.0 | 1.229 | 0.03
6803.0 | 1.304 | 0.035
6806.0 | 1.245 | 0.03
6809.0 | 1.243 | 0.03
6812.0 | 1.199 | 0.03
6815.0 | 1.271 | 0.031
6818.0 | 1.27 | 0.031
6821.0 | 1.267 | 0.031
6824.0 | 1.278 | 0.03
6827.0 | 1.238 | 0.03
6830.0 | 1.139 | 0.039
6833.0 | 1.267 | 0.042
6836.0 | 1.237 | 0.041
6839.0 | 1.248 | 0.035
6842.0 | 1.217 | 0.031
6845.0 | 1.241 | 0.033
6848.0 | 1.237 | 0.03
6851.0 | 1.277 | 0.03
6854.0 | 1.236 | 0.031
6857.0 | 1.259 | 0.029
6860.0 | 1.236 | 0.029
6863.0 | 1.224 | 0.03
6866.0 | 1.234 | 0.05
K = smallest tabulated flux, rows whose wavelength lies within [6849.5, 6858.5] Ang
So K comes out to 1.236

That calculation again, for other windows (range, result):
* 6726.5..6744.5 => 1.223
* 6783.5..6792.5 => 1.26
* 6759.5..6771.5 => 1.242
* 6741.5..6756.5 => 1.212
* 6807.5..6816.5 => 1.199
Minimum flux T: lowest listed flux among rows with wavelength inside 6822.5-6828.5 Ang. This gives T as 1.238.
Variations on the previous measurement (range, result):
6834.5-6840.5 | 1.237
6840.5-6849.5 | 1.217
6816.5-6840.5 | 1.139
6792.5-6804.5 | 1.22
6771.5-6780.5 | 1.261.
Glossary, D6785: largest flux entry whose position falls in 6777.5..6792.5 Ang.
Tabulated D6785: 1.306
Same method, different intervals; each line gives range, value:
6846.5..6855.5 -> 1.277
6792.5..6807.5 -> 1.304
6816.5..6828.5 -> 1.278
